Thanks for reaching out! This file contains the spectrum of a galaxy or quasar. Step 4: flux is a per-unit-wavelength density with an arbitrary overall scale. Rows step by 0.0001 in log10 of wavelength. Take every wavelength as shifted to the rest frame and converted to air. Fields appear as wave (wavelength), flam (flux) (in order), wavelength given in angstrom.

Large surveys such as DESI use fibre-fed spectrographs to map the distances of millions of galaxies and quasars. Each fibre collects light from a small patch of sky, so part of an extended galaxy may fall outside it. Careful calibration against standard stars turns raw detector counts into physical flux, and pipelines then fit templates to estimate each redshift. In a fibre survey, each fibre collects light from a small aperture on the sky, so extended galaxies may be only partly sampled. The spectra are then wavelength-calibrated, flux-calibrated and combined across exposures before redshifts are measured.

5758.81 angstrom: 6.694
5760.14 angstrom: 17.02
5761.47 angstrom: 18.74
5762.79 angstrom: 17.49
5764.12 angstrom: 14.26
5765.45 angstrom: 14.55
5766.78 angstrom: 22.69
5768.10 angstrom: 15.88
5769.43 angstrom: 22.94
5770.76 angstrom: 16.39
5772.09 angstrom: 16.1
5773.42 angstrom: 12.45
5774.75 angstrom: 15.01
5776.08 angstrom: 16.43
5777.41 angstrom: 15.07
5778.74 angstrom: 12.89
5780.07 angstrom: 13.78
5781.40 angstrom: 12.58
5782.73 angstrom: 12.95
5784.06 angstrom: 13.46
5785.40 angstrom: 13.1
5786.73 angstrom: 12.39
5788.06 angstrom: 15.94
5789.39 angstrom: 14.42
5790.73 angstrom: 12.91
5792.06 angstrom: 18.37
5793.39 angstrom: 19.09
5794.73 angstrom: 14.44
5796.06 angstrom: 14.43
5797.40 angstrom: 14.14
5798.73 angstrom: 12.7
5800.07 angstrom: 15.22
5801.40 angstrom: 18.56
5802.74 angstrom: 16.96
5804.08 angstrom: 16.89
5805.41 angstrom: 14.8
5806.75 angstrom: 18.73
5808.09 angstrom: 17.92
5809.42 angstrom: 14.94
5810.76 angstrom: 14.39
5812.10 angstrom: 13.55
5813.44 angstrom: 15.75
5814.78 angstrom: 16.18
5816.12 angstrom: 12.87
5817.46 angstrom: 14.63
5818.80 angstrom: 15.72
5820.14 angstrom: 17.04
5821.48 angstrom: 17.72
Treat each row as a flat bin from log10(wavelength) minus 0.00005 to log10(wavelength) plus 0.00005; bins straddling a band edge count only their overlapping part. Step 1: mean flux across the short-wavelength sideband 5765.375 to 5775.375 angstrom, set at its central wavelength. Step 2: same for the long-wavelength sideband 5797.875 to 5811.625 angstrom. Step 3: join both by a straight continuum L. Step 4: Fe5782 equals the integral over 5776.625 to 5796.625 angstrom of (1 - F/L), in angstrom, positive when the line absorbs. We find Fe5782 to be 2.7 angstrom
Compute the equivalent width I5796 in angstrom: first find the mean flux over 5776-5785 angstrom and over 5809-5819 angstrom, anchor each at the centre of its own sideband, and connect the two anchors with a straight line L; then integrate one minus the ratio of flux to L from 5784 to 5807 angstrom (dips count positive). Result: -2.0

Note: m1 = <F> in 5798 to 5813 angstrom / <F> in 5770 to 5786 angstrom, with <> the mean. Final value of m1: 1.1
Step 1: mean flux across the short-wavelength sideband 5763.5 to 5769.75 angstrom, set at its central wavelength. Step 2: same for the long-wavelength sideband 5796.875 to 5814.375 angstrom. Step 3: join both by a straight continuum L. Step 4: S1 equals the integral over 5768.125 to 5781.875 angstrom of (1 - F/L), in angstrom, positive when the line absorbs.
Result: 1.56 angstrom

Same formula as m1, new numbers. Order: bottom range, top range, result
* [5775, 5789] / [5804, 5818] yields 1.11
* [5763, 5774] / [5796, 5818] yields 0.91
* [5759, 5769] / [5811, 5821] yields 0.90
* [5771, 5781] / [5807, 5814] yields 1.06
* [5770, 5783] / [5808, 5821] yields 1.05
